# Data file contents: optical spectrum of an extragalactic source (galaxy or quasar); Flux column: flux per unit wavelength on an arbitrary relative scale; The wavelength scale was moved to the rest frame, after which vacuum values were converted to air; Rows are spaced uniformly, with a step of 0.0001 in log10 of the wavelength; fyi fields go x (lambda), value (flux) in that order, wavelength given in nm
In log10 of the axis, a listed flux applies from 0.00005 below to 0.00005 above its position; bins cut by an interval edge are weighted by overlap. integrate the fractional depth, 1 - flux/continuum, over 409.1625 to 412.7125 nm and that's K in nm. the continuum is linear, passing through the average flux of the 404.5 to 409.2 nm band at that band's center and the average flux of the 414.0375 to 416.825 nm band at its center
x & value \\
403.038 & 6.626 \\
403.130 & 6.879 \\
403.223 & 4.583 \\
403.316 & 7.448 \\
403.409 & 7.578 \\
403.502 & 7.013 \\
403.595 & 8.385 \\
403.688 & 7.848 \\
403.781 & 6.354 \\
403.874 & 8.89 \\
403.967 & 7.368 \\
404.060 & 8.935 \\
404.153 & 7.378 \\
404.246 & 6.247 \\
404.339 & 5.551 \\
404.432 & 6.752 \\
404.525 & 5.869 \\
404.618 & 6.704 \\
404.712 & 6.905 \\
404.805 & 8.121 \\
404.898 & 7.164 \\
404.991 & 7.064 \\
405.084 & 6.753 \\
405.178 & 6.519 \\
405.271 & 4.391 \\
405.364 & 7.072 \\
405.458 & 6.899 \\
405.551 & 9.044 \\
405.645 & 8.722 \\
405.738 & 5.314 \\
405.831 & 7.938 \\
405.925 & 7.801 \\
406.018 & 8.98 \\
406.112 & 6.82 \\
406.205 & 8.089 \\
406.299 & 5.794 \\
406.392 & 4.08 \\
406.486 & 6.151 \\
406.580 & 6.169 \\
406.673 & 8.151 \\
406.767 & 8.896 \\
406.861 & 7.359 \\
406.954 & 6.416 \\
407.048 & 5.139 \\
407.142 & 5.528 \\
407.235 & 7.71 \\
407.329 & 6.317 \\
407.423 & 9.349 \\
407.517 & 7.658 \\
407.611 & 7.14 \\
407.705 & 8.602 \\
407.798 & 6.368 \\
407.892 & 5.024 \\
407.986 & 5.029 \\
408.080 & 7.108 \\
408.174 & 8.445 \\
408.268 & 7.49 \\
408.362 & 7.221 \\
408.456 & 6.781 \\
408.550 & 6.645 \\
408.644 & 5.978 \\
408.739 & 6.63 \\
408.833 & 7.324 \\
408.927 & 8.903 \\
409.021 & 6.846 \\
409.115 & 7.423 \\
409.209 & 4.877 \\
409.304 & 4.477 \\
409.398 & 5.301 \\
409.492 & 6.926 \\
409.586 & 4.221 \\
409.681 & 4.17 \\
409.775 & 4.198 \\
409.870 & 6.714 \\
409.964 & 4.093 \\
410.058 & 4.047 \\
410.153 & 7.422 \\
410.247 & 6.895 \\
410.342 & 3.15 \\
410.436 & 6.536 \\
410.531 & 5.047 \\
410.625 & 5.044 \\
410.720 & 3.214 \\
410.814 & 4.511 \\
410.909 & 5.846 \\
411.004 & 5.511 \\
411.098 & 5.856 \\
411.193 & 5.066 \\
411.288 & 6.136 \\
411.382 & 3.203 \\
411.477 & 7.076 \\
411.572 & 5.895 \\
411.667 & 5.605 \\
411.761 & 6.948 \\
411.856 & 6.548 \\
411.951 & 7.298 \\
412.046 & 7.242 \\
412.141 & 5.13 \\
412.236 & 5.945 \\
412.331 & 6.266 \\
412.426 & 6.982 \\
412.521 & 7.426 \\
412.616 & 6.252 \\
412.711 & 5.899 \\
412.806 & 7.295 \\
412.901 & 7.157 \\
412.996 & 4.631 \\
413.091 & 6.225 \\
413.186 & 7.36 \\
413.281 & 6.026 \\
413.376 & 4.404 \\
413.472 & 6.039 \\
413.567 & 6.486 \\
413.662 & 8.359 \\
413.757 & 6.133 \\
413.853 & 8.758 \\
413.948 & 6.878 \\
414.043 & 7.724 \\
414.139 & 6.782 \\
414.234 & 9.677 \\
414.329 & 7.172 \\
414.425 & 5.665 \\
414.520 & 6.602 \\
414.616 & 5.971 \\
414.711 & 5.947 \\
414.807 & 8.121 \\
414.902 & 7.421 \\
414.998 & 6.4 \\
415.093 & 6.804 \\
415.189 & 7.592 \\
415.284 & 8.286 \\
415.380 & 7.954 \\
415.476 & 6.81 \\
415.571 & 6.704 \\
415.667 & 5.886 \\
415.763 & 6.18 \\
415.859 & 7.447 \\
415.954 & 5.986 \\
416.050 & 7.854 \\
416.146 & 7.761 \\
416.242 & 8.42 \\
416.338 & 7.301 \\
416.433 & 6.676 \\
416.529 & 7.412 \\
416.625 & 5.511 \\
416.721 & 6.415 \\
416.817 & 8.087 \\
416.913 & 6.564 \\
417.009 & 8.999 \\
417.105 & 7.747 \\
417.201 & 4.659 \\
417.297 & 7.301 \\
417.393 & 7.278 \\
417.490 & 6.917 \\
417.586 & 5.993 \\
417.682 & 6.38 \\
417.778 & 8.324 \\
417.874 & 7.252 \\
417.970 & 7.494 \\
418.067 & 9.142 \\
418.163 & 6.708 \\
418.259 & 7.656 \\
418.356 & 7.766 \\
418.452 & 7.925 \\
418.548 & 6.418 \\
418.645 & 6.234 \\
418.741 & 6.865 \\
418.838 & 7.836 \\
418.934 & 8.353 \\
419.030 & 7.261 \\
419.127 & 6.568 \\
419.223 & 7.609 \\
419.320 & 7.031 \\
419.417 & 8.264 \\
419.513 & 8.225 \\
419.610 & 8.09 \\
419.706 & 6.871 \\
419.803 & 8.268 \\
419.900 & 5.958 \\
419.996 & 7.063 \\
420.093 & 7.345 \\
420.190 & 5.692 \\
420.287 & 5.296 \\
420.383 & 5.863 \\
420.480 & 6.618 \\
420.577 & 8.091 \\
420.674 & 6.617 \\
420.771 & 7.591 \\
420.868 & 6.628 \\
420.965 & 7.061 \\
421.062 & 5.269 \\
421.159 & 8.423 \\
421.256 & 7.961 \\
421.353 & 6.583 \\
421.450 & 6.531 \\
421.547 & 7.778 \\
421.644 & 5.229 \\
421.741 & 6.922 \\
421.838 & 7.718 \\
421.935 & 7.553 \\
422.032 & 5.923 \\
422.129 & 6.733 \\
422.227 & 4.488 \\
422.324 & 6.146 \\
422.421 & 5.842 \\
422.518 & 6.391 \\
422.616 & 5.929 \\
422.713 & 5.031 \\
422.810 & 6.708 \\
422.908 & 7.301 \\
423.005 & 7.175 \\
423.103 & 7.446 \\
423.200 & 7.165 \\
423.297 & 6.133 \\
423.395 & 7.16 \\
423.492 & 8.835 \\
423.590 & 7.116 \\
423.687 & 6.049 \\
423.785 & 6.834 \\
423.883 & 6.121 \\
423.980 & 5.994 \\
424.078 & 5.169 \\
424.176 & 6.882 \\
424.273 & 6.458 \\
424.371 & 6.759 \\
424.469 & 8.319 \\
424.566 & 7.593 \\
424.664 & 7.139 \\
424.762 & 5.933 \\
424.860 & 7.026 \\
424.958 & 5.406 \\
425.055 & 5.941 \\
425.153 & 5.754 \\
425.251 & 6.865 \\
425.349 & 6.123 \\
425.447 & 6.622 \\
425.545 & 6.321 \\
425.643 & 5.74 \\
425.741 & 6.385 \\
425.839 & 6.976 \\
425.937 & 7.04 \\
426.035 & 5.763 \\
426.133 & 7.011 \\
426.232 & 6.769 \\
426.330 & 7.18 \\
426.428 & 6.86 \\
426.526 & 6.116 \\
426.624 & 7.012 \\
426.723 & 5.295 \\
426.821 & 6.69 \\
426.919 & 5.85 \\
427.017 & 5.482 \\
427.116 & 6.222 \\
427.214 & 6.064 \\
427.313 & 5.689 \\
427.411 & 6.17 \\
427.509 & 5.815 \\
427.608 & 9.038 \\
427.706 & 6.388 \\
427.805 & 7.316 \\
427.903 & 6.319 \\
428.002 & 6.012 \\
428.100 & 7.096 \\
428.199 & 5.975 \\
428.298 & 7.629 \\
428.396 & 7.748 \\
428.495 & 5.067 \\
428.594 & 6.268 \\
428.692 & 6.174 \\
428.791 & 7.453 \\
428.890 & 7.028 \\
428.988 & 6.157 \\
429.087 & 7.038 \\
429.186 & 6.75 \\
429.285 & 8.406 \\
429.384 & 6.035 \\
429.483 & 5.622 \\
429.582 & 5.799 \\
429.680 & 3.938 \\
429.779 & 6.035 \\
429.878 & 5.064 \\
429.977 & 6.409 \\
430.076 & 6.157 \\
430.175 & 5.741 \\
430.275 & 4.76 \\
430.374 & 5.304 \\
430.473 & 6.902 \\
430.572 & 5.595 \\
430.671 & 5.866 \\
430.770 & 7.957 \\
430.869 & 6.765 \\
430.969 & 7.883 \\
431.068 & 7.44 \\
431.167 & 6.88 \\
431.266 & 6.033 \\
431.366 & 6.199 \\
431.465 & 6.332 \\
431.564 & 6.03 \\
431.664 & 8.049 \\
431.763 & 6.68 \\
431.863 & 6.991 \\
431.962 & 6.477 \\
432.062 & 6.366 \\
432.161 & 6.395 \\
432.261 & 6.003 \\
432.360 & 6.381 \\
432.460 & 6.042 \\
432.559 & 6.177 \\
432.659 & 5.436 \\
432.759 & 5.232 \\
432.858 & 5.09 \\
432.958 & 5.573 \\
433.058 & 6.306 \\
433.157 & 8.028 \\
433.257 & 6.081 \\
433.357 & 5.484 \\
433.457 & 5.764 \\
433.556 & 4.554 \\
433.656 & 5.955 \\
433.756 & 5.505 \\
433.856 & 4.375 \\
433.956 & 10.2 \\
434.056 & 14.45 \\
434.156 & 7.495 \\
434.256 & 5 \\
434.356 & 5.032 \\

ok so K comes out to 0.72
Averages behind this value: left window 6.99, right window 7.06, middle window 5.6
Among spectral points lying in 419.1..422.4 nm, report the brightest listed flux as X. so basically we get 8.423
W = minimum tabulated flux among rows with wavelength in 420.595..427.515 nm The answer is 4.488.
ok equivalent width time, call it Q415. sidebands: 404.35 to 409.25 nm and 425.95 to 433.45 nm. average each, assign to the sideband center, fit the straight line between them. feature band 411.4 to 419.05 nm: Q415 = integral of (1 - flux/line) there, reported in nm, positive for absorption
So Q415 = -0.24 nm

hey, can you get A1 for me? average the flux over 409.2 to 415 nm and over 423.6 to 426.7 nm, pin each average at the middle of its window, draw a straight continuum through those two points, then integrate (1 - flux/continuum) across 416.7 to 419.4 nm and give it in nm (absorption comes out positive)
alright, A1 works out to -0.42 nm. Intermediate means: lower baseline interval 6.08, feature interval 7.26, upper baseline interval 6.52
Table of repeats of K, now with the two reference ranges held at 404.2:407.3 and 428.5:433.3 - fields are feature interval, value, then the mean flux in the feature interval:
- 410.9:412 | 0.13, 5.92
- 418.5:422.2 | -0.26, 6.99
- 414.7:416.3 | -0.13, 7.18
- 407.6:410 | 0.17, 6.3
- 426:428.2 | -0.02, 6.45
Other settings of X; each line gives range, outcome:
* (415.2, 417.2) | 8.999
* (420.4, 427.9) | 9.038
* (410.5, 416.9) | 9.677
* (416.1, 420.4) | 9.142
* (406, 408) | 9.349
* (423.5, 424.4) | 7.116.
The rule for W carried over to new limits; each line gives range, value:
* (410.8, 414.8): 3.203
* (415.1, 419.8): 4.659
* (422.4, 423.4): 5.031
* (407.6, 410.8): 3.15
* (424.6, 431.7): 3.938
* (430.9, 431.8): 6.03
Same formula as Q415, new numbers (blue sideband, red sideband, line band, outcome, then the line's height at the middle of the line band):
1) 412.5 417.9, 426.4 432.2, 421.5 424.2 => 0.038 nm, 6.65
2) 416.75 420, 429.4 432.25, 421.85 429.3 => 0.169 nm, 6.71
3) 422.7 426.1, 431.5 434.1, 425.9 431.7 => 0.117 nm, 6.56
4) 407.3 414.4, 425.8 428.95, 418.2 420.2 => -0.282 nm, 6.42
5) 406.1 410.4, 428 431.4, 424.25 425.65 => -0.037 nm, 6.39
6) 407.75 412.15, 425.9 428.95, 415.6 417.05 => -0.224 nm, 6.14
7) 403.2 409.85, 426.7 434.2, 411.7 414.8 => 0.018 nm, 6.72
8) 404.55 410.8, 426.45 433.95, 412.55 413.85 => 0.005 nm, 6.45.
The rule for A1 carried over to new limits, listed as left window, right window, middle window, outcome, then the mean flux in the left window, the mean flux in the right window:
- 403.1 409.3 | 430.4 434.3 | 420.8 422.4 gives 0.012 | 6.98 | 6.56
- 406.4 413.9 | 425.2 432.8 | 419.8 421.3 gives -0.112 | 6.26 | 6.4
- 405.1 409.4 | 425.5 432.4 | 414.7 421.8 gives -0.483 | 6.88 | 6.43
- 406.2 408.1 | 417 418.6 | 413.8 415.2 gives -0.013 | 6.73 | 7.25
